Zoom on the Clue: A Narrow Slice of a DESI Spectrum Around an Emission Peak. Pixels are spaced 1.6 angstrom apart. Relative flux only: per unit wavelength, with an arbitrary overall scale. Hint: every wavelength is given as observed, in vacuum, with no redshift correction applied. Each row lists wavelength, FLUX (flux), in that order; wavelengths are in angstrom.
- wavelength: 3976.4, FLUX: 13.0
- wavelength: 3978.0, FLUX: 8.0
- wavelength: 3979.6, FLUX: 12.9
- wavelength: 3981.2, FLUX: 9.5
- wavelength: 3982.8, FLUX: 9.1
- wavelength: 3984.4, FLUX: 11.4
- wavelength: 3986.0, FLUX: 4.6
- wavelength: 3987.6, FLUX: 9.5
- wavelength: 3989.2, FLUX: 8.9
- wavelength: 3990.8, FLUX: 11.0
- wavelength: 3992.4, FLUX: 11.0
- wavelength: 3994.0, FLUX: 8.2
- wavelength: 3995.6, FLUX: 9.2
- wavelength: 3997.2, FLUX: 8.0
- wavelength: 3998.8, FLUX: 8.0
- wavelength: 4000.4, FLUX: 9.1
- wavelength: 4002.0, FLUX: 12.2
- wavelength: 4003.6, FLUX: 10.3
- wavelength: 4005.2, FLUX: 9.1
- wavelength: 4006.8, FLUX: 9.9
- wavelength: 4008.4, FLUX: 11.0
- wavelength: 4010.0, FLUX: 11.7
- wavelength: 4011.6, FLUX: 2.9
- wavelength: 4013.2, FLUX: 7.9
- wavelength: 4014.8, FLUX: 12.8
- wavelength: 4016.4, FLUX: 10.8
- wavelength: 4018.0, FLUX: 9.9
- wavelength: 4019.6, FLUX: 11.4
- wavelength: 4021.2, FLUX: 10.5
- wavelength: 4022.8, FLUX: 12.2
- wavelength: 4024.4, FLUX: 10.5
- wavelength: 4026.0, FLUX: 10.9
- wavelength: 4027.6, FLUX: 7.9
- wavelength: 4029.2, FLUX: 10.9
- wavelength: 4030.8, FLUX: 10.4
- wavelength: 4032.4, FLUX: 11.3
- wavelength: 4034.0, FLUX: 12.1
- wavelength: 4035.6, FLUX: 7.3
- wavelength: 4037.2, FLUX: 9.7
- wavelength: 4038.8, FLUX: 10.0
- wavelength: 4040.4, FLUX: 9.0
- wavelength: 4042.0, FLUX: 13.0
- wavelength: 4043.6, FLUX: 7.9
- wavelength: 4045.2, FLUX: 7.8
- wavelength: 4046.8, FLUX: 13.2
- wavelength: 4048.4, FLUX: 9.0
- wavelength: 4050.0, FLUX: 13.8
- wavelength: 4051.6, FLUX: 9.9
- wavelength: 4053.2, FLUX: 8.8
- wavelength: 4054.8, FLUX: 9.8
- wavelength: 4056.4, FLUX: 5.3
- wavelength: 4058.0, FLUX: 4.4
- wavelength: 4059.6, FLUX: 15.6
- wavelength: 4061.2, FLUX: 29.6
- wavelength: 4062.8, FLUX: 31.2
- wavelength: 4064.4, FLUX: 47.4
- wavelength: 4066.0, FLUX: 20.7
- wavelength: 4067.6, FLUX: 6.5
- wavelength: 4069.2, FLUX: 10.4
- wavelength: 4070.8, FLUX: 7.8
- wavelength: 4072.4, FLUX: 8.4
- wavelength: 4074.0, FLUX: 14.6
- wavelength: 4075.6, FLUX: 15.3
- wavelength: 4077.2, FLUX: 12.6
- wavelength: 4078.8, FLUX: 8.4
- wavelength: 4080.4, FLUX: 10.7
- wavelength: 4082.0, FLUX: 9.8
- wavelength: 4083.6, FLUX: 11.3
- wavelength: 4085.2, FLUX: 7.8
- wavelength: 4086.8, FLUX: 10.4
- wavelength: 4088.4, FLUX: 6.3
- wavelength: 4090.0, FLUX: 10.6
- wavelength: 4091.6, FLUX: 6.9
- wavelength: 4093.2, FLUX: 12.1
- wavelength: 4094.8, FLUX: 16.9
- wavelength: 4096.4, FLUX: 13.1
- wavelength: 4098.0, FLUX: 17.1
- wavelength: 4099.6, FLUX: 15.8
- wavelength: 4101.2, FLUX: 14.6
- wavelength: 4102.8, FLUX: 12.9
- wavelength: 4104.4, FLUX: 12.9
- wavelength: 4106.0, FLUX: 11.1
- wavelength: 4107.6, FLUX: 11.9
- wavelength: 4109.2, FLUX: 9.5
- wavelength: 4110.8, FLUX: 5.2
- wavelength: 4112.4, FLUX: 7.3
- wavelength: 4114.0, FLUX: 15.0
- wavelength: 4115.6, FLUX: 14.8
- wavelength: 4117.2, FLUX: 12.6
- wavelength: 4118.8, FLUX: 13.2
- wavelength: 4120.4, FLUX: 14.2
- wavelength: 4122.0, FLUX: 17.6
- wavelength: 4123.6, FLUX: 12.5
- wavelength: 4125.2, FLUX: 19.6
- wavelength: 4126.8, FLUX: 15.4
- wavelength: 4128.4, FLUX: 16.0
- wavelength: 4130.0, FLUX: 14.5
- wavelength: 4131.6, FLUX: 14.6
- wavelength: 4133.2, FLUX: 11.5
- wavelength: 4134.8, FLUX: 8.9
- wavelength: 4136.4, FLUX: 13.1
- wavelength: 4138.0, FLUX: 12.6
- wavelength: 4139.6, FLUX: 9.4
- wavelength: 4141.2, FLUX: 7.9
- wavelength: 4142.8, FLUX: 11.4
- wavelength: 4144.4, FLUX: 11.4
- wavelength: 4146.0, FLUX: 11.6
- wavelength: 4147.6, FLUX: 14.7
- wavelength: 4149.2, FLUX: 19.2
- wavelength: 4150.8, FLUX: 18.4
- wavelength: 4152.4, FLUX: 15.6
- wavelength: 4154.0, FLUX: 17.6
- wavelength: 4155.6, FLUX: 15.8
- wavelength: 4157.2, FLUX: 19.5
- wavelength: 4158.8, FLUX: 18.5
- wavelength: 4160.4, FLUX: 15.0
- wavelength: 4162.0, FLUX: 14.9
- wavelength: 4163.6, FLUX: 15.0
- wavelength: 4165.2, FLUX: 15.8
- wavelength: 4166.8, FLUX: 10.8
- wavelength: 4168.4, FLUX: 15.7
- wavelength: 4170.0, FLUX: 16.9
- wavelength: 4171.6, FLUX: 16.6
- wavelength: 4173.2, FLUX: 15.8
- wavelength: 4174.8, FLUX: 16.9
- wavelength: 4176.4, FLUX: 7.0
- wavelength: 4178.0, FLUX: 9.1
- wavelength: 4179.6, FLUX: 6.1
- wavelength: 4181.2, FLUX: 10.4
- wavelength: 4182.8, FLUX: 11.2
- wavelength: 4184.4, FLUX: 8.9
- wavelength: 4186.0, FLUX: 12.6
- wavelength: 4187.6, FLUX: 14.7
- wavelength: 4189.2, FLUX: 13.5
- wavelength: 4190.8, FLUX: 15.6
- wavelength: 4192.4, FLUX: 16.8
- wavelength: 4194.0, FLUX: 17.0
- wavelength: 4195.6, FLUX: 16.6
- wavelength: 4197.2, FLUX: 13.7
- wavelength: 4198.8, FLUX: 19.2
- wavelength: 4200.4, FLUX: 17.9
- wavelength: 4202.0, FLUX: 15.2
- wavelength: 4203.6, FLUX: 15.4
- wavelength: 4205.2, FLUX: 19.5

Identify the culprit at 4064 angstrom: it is [O II]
